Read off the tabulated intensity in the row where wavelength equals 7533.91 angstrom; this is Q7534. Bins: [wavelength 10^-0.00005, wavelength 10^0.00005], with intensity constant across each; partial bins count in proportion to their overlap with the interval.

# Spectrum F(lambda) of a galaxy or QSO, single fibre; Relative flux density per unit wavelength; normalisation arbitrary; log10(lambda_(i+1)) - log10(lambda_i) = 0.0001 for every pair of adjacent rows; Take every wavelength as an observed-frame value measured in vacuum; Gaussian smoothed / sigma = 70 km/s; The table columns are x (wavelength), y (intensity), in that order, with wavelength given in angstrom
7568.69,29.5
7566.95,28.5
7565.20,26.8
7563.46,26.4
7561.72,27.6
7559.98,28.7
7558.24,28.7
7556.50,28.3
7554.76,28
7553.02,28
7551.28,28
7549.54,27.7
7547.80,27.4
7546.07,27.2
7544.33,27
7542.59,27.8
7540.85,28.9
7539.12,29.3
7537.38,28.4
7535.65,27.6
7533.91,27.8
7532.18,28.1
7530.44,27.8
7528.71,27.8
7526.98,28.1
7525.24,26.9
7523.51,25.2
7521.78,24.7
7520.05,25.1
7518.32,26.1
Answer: 27.8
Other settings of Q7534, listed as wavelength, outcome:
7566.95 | 28.5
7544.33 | 27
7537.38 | 28.4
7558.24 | 28.7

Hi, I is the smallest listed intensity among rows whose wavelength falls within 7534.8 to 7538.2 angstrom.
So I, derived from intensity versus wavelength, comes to 27.6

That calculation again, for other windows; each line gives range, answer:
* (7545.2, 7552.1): 27.2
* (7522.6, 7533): 25.2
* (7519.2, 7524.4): 24.7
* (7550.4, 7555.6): 28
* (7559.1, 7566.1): 26.4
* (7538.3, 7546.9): 27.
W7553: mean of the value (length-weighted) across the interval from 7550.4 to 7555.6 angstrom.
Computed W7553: 28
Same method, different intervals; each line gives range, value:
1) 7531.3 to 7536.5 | 27.8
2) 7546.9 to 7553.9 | 27.8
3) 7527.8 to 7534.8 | 27.9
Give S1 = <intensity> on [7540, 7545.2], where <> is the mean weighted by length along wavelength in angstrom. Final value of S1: 27.9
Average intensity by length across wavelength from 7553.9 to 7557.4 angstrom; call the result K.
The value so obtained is 28.2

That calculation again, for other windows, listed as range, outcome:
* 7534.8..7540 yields 28.5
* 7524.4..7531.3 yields 27.7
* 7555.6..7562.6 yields 28.3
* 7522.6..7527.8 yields 26.7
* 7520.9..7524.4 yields 25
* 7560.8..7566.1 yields 26.9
